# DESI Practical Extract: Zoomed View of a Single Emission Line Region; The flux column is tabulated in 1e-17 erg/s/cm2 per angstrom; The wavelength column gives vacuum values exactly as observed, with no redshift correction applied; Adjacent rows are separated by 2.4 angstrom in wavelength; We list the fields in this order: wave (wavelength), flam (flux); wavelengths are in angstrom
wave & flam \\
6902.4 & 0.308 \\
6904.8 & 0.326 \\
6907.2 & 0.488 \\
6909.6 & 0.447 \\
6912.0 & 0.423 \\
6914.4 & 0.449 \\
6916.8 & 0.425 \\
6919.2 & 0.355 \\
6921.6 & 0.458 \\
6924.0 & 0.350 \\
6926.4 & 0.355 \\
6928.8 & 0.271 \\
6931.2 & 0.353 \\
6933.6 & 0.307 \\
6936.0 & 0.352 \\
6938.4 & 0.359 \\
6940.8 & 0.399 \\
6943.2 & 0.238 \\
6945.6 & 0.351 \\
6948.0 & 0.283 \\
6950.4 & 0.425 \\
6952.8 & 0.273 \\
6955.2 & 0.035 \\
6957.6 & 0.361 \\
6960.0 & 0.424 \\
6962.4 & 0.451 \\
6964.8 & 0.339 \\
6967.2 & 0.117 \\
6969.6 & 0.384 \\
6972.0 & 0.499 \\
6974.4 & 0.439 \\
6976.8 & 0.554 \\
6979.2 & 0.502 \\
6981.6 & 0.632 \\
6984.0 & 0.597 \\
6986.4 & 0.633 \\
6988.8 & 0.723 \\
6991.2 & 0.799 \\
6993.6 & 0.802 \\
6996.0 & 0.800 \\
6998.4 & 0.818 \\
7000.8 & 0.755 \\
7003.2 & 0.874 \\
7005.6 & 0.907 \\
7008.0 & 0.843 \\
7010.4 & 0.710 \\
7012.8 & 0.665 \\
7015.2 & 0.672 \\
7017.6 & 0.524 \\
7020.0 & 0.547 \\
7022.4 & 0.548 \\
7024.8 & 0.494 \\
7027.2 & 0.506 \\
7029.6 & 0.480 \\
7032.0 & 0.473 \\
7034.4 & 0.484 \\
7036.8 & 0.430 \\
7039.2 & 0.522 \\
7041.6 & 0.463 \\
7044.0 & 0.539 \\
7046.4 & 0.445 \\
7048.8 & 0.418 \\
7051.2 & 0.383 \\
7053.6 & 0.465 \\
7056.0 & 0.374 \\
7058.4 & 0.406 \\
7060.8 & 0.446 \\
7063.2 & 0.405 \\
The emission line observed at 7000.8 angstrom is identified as C IV 1549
